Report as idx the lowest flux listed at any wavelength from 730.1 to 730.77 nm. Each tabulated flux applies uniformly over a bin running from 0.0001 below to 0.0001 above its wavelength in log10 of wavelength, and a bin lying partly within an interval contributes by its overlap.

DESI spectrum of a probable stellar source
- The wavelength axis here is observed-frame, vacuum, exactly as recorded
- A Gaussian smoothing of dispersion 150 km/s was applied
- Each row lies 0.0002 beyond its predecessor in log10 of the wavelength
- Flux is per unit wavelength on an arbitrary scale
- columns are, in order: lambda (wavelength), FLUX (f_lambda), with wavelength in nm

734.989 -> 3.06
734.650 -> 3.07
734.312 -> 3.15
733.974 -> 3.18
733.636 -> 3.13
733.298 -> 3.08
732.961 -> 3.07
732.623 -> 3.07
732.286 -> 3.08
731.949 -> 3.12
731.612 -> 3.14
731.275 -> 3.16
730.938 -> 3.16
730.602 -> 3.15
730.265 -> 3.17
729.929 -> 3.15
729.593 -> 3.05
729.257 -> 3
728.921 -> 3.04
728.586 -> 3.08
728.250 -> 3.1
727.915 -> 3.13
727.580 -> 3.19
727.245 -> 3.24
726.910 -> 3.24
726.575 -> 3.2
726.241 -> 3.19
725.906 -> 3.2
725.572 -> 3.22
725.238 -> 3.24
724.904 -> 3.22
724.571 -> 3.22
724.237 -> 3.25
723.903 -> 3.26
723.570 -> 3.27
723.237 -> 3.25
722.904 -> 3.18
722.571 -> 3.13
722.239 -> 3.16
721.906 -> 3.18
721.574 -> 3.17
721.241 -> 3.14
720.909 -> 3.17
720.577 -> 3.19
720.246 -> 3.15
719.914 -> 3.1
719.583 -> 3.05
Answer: 3.15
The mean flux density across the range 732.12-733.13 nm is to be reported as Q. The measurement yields 3.07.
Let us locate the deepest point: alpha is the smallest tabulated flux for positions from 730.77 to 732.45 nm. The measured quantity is 3.08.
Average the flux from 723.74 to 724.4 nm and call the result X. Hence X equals 3.25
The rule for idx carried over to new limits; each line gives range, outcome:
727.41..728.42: 3.1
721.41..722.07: 3.17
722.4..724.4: 3.13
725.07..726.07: 3.2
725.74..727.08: 3.19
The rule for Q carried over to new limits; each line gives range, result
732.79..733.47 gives 3.07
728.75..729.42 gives 3.02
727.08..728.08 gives 3.19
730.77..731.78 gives 3.15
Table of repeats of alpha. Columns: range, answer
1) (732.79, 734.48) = 3.07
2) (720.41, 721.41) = 3.14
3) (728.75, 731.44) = 3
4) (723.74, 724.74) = 3.22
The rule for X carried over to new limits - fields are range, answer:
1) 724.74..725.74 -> 3.23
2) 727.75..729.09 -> 3.09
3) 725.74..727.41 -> 3.21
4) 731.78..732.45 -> 3.1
